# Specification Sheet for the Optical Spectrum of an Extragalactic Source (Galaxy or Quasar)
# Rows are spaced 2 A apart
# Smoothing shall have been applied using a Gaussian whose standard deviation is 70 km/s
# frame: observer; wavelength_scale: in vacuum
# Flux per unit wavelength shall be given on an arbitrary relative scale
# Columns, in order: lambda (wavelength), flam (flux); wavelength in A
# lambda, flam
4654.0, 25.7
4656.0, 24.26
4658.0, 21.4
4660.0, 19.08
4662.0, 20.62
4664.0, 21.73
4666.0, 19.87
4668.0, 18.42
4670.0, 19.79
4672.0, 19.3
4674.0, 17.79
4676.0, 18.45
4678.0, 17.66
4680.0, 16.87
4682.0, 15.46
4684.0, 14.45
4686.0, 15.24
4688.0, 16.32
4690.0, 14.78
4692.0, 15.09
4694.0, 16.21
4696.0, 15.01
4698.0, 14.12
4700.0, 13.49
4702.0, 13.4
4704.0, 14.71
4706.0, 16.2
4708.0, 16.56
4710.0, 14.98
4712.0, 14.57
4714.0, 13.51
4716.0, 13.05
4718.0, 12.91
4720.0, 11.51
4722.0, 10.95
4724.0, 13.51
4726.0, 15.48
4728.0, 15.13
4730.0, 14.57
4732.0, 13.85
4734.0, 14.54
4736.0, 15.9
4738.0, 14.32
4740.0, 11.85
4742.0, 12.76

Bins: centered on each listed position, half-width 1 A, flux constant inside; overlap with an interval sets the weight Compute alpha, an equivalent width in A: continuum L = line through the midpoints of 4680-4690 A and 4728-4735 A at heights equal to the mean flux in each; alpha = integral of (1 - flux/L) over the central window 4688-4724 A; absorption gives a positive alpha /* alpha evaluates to 1.9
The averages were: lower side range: 15.5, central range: 14.2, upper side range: 14.4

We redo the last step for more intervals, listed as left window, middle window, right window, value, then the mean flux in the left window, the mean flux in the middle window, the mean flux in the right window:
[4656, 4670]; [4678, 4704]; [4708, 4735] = 3.25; 20.4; 15.1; 13.8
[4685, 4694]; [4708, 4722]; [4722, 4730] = 1.09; 15.5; 13.5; 14.2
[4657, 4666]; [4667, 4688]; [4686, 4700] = 0.66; 20.6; 17.3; 15.1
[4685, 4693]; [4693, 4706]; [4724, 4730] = 0.52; 15.4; 14.6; 14.9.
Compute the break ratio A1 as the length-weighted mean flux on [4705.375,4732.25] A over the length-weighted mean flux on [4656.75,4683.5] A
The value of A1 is 0.7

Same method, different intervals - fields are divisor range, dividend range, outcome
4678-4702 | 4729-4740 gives 0.95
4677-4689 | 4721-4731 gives 0.87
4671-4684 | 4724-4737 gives 0.85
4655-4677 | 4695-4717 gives 0.72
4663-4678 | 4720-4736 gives 0.73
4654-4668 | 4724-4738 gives 0.69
